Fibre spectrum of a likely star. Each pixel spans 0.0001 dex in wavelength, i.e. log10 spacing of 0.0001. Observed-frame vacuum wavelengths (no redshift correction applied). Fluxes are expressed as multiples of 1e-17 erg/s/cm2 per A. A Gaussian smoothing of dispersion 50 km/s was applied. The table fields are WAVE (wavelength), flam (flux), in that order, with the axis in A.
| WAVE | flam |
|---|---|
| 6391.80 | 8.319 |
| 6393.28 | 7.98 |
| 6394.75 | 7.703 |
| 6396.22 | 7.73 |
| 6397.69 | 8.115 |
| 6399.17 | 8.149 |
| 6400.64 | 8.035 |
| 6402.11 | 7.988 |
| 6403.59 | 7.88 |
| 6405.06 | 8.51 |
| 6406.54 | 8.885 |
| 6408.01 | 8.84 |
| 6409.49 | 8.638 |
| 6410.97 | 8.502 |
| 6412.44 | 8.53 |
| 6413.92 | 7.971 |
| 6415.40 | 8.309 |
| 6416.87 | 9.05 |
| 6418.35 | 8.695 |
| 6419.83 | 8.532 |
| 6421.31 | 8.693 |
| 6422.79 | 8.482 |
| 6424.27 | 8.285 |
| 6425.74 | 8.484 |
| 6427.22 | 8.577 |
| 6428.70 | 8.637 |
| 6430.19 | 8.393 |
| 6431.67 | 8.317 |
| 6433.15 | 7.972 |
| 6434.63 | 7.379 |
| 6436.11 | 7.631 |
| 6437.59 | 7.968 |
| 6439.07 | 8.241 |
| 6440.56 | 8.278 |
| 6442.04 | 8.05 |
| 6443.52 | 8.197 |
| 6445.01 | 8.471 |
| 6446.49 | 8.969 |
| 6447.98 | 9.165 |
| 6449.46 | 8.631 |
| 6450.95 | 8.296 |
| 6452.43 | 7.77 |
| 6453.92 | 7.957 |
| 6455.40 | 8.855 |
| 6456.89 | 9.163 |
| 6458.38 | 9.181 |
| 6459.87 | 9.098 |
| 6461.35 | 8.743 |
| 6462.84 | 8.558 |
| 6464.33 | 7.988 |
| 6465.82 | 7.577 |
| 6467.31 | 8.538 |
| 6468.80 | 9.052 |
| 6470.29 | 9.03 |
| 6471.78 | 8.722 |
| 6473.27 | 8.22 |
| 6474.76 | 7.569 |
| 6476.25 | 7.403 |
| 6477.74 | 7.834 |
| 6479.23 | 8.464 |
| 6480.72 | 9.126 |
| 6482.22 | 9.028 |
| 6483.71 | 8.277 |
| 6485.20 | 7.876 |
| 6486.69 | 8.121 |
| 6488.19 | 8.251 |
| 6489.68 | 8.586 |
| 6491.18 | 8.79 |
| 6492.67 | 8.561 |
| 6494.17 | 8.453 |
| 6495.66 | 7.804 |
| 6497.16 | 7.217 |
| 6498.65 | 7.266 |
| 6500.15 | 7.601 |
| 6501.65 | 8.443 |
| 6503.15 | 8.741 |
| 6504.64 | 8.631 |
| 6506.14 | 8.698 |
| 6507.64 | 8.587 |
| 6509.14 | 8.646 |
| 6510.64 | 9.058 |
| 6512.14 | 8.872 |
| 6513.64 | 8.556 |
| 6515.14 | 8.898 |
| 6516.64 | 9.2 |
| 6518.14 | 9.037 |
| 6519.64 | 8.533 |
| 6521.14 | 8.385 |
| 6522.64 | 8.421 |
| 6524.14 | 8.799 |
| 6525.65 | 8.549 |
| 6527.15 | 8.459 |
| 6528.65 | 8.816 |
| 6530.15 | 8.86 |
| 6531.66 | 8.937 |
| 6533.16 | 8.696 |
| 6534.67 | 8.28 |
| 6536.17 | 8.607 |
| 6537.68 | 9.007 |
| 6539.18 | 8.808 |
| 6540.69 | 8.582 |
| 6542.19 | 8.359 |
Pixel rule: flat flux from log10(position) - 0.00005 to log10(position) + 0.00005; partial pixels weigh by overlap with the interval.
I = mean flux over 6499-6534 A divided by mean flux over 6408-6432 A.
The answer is 1.02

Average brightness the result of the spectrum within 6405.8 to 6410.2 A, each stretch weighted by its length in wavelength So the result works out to 8.79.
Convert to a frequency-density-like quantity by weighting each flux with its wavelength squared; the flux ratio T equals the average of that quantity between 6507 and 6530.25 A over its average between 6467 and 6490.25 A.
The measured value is 1.05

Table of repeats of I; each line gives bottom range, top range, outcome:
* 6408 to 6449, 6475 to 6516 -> 1.00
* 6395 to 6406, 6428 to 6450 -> 1.03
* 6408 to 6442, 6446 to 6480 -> 1.01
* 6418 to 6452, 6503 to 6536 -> 1.04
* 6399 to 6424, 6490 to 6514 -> 0.99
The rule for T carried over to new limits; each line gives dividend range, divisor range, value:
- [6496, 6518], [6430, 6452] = 1.05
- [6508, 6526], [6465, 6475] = 1.05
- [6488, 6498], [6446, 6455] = 0.99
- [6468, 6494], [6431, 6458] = 1.02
